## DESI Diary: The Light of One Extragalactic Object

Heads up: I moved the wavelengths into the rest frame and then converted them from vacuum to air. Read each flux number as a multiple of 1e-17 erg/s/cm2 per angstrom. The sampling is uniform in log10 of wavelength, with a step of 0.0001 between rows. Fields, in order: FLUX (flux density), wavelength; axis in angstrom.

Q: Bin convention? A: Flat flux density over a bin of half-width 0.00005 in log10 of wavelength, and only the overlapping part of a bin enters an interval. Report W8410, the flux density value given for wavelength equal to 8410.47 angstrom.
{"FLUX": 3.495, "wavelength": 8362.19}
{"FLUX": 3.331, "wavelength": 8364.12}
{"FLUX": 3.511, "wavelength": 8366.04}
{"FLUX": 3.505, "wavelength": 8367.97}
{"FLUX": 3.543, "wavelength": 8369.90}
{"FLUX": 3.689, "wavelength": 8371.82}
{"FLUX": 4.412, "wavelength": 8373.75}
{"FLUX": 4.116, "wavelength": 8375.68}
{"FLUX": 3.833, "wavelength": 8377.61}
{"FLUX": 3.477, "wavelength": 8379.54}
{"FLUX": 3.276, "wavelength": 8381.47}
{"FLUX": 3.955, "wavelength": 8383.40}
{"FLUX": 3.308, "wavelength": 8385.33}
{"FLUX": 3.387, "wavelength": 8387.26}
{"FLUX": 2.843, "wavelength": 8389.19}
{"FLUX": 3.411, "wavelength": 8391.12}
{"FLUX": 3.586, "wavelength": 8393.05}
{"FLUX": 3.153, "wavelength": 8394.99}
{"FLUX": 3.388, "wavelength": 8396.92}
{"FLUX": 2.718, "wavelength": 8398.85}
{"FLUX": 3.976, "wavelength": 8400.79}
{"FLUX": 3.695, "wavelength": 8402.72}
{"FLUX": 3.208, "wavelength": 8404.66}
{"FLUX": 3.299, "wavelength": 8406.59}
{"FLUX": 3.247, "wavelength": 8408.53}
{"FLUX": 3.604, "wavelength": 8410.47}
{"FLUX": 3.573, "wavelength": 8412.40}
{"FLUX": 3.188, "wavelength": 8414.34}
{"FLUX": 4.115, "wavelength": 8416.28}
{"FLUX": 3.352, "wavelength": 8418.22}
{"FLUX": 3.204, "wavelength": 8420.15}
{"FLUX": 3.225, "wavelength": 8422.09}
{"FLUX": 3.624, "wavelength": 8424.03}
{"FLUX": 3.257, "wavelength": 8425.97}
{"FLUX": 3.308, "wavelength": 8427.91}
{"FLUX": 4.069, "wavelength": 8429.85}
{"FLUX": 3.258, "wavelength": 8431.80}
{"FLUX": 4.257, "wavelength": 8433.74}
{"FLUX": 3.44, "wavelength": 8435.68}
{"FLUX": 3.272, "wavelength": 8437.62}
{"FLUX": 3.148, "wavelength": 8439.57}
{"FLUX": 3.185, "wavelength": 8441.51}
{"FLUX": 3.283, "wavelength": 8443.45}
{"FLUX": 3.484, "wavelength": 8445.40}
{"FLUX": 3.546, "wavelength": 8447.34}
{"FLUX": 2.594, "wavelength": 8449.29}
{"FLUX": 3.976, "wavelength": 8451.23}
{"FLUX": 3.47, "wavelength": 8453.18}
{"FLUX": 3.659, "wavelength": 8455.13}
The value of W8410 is 3.604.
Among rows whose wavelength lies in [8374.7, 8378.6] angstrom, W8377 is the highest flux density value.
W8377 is 4.116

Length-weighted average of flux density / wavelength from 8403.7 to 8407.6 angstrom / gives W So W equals 3.25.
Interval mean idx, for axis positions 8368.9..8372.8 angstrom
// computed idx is 3.62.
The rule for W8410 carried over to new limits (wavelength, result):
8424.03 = 3.624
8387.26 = 3.387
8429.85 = 4.069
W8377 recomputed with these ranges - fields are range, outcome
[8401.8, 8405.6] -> 3.695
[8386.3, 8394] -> 3.586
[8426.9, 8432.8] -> 4.069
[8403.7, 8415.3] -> 3.604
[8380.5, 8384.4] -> 3.955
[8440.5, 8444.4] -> 3.283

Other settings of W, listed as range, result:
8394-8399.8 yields 3.09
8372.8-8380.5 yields 3.96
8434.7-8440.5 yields 3.29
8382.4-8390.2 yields 3.38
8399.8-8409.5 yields 3.48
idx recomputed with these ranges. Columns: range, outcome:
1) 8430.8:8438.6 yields 3.55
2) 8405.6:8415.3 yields 3.38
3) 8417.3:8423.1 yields 3.27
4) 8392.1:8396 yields 3.37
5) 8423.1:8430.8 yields 3.56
